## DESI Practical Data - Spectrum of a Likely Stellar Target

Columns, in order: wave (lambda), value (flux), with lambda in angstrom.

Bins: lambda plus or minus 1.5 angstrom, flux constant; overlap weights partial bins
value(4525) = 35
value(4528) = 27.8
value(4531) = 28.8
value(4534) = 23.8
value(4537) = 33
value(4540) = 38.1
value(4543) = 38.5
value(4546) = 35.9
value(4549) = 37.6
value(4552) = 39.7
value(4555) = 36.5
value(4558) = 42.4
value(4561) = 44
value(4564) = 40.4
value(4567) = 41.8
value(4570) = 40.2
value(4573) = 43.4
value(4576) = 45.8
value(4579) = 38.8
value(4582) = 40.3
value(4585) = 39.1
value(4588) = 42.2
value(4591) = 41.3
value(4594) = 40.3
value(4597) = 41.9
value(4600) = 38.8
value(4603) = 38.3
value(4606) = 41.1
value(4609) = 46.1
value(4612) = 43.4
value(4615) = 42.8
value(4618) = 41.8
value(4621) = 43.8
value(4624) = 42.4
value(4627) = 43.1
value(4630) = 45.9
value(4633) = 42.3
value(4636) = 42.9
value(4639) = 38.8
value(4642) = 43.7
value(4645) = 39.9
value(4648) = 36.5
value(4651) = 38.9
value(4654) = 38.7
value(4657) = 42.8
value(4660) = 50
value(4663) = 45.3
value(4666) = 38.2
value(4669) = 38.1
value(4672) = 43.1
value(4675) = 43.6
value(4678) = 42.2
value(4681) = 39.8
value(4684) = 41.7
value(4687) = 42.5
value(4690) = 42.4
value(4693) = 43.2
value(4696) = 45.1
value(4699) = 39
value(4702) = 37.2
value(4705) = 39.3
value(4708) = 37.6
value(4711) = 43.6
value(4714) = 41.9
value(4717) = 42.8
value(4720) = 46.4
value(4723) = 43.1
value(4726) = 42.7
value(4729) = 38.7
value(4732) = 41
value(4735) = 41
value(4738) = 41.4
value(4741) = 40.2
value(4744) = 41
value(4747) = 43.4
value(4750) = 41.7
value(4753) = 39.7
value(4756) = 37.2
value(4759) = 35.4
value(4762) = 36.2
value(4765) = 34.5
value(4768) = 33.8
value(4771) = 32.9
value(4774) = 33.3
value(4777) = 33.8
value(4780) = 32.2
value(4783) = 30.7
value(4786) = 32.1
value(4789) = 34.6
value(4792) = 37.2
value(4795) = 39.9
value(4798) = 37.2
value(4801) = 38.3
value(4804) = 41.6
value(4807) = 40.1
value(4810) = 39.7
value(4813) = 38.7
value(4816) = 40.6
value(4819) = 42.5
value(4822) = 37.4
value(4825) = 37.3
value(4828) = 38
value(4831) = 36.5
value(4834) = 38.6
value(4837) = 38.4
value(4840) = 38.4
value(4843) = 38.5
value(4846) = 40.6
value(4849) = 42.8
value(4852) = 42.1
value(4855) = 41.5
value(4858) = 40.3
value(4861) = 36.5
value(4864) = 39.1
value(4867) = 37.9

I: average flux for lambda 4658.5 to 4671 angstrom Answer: 42.9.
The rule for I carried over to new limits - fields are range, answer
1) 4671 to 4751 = 41.7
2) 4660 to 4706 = 41.7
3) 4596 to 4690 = 41.9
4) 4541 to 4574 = 40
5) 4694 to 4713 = 40.4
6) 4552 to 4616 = 41.3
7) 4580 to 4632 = 41.9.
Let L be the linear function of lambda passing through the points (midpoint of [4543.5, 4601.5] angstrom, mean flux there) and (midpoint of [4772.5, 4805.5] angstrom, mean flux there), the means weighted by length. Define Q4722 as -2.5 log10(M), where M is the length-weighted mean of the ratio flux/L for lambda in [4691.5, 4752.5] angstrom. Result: -0.12 mag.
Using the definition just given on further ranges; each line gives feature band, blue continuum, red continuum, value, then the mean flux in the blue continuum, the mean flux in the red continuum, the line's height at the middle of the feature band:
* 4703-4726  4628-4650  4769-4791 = -0.14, 41.4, 32.9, 36.9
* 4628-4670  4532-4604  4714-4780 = -0.07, 39.2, 39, 39.1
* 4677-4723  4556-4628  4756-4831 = -0.07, 41.8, 36.6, 39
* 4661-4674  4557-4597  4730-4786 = -0.06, 41.5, 37.1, 39.3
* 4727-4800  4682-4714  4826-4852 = 0.09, 41.2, 39.1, 40.2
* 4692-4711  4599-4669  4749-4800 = -0.04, 41.9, 35.4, 38.8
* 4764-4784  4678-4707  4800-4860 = 0.21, 41.1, 39.6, 40.2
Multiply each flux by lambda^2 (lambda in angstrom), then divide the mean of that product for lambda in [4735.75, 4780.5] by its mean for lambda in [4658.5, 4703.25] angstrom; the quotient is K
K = 0.9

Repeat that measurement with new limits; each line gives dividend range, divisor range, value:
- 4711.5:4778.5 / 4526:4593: 1.11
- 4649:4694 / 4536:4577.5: 1.11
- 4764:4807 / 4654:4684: 0.88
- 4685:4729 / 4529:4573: 1.20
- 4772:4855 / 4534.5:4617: 1.04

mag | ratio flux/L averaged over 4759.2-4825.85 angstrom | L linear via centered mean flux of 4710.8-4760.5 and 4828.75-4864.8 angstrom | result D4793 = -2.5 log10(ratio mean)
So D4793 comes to 0.11 mag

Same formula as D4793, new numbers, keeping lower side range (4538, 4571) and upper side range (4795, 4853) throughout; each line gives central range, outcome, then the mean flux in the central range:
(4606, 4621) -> -0.10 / 43.3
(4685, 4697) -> -0.10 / 43.2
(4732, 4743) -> -0.04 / 40.9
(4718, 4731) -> -0.09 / 42.7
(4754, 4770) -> 0.11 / 35.5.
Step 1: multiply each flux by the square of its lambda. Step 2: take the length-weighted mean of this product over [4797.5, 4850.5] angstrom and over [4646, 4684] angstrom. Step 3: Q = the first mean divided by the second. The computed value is 1.01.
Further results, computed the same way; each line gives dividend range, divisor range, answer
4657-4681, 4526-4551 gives 1.36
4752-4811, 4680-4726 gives 0.89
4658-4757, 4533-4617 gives 1.10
